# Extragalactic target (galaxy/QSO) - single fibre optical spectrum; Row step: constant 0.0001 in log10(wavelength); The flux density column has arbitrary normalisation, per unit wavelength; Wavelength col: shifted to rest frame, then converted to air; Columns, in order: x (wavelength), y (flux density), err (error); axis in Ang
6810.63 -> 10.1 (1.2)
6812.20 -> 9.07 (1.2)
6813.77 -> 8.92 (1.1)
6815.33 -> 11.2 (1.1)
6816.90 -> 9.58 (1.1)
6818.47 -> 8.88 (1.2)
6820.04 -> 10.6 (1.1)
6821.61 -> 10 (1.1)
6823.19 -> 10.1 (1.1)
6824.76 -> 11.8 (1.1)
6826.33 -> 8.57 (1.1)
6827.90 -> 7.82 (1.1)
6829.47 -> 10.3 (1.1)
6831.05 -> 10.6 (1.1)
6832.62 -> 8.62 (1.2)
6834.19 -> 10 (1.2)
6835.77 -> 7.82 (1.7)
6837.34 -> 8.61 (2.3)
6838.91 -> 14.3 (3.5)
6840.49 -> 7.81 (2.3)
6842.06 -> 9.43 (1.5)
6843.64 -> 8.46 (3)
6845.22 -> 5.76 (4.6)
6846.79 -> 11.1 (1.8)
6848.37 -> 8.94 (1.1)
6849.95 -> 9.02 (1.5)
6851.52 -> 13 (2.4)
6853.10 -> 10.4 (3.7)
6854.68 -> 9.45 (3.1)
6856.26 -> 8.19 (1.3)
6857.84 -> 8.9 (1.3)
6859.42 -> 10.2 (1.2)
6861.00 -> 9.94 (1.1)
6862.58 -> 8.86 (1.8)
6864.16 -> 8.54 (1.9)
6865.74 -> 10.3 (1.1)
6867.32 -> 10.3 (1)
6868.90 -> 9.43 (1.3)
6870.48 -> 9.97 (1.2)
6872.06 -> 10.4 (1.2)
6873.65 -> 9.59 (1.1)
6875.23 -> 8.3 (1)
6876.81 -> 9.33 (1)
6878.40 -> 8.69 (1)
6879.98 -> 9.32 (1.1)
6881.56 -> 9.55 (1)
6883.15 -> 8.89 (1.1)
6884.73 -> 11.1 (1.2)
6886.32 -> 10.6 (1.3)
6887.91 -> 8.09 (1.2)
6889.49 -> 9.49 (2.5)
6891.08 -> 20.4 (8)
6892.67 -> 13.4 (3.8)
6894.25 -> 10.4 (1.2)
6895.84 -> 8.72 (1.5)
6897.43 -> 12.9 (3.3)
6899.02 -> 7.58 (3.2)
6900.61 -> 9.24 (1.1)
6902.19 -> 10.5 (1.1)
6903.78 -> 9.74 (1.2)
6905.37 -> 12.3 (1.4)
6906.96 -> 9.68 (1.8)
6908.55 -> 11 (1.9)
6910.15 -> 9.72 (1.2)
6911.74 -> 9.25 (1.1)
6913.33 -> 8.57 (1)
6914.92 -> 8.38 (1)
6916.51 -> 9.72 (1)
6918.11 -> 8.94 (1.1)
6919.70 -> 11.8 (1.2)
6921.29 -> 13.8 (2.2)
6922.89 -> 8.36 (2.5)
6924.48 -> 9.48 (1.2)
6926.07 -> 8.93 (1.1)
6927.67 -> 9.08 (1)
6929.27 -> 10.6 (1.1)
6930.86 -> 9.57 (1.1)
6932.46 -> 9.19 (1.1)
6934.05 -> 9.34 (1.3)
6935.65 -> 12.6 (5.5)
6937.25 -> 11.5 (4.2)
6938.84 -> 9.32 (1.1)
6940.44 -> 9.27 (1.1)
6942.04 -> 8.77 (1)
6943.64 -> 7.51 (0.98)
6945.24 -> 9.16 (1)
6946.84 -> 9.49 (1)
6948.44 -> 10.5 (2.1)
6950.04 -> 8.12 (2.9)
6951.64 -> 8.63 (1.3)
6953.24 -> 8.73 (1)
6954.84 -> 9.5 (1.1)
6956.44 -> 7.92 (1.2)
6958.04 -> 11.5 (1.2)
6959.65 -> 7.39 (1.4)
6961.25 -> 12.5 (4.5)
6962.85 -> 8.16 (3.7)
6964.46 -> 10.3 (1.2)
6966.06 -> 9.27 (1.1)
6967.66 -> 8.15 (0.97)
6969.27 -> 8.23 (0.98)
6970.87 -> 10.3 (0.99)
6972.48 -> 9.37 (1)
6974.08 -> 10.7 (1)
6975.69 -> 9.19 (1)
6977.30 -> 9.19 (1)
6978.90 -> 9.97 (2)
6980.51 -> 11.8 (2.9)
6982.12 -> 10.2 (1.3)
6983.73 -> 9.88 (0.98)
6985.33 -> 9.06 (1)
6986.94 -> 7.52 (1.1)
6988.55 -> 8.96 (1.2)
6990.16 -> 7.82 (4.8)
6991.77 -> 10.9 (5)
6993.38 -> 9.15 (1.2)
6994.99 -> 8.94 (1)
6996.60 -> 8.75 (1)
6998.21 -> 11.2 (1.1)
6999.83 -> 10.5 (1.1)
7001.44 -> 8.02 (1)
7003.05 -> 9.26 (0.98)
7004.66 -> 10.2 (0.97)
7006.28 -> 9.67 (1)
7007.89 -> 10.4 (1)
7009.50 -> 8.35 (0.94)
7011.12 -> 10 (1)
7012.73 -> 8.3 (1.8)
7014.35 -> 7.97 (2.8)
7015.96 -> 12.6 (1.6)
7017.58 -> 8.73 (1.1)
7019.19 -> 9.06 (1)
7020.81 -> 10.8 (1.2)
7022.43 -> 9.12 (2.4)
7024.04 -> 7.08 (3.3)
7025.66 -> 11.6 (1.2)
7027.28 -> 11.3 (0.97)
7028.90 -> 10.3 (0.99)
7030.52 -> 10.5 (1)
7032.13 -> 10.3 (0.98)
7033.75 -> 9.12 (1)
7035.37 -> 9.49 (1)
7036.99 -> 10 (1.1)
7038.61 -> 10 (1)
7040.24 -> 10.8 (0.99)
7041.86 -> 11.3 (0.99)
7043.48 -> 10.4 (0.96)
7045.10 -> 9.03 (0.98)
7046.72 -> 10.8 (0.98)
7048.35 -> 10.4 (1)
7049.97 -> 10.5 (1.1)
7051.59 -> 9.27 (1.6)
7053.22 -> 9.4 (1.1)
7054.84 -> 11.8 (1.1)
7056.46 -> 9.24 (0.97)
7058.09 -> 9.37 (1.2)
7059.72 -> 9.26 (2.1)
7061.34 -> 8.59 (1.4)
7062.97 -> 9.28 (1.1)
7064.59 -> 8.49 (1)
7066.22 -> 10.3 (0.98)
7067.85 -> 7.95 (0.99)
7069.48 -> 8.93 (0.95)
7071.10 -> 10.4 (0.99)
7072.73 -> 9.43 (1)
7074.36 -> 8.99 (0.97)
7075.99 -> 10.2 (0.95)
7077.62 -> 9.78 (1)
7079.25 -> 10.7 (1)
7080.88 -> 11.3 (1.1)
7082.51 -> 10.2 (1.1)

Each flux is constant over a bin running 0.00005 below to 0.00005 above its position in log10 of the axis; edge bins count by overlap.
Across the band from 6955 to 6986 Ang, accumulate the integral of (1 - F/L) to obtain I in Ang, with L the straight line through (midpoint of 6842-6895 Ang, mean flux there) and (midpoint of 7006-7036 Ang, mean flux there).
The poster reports 0.5 Ang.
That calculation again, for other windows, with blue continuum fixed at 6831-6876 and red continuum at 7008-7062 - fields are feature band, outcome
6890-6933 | -3.6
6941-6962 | 1.1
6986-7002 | 1.0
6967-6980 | 0.4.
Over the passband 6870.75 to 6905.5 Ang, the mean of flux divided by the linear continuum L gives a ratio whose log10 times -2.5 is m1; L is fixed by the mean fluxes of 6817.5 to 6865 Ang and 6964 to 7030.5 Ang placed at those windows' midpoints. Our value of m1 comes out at -0.09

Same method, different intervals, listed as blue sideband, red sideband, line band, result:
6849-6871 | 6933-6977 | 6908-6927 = -0.03 mag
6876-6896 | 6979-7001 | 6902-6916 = 0.06 mag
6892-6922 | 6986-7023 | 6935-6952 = 0.05 mag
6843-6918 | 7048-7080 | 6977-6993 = 0.02 mag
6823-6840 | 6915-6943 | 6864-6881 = 0.04 mag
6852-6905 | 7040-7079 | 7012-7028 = 0.02 mag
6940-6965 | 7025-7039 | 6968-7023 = 0.03 mag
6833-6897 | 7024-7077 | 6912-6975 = 0.04 mag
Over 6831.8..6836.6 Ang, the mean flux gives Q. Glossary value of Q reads 8.83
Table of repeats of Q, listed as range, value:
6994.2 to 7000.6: 9.84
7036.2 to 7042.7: 10.5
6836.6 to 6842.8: 10.1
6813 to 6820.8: 9.85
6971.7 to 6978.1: 9.62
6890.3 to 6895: 14.8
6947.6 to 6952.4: 9.09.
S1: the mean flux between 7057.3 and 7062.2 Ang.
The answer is 9.07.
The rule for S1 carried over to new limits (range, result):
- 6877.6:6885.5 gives 9.51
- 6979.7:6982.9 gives 11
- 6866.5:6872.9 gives 10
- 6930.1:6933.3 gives 9.38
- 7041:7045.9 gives 10.3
